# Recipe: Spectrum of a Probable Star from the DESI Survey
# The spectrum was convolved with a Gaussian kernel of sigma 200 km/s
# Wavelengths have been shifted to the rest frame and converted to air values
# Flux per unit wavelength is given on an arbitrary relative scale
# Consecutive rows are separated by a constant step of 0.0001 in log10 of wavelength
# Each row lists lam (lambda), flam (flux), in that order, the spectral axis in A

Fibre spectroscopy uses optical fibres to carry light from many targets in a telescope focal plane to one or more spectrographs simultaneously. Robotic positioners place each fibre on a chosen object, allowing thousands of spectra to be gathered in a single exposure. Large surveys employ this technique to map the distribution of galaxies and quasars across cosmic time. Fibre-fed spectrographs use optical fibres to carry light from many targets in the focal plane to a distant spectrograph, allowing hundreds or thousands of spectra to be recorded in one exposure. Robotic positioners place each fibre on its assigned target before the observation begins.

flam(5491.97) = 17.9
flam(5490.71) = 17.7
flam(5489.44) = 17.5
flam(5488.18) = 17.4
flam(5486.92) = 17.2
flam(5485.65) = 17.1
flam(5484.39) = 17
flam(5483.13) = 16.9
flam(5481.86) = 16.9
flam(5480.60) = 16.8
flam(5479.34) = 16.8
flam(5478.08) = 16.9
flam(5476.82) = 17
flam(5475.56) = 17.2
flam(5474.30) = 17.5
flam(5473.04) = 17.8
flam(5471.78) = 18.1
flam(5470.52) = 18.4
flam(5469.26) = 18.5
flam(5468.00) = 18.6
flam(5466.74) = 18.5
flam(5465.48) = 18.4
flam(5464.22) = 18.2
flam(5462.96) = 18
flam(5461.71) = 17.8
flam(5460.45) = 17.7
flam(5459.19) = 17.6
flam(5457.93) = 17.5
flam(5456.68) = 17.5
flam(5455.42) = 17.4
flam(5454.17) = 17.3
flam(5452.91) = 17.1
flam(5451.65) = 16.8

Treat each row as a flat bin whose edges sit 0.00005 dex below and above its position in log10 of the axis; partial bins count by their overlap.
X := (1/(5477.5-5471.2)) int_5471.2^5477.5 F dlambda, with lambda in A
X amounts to 17.5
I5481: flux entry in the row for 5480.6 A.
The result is 16.8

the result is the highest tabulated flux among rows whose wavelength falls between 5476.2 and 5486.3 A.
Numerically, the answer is 17.1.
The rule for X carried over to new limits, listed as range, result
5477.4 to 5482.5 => 16.8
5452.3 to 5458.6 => 17.4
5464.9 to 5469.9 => 18.5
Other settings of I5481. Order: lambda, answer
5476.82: 17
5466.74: 18.5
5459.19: 17.6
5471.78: 18.1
